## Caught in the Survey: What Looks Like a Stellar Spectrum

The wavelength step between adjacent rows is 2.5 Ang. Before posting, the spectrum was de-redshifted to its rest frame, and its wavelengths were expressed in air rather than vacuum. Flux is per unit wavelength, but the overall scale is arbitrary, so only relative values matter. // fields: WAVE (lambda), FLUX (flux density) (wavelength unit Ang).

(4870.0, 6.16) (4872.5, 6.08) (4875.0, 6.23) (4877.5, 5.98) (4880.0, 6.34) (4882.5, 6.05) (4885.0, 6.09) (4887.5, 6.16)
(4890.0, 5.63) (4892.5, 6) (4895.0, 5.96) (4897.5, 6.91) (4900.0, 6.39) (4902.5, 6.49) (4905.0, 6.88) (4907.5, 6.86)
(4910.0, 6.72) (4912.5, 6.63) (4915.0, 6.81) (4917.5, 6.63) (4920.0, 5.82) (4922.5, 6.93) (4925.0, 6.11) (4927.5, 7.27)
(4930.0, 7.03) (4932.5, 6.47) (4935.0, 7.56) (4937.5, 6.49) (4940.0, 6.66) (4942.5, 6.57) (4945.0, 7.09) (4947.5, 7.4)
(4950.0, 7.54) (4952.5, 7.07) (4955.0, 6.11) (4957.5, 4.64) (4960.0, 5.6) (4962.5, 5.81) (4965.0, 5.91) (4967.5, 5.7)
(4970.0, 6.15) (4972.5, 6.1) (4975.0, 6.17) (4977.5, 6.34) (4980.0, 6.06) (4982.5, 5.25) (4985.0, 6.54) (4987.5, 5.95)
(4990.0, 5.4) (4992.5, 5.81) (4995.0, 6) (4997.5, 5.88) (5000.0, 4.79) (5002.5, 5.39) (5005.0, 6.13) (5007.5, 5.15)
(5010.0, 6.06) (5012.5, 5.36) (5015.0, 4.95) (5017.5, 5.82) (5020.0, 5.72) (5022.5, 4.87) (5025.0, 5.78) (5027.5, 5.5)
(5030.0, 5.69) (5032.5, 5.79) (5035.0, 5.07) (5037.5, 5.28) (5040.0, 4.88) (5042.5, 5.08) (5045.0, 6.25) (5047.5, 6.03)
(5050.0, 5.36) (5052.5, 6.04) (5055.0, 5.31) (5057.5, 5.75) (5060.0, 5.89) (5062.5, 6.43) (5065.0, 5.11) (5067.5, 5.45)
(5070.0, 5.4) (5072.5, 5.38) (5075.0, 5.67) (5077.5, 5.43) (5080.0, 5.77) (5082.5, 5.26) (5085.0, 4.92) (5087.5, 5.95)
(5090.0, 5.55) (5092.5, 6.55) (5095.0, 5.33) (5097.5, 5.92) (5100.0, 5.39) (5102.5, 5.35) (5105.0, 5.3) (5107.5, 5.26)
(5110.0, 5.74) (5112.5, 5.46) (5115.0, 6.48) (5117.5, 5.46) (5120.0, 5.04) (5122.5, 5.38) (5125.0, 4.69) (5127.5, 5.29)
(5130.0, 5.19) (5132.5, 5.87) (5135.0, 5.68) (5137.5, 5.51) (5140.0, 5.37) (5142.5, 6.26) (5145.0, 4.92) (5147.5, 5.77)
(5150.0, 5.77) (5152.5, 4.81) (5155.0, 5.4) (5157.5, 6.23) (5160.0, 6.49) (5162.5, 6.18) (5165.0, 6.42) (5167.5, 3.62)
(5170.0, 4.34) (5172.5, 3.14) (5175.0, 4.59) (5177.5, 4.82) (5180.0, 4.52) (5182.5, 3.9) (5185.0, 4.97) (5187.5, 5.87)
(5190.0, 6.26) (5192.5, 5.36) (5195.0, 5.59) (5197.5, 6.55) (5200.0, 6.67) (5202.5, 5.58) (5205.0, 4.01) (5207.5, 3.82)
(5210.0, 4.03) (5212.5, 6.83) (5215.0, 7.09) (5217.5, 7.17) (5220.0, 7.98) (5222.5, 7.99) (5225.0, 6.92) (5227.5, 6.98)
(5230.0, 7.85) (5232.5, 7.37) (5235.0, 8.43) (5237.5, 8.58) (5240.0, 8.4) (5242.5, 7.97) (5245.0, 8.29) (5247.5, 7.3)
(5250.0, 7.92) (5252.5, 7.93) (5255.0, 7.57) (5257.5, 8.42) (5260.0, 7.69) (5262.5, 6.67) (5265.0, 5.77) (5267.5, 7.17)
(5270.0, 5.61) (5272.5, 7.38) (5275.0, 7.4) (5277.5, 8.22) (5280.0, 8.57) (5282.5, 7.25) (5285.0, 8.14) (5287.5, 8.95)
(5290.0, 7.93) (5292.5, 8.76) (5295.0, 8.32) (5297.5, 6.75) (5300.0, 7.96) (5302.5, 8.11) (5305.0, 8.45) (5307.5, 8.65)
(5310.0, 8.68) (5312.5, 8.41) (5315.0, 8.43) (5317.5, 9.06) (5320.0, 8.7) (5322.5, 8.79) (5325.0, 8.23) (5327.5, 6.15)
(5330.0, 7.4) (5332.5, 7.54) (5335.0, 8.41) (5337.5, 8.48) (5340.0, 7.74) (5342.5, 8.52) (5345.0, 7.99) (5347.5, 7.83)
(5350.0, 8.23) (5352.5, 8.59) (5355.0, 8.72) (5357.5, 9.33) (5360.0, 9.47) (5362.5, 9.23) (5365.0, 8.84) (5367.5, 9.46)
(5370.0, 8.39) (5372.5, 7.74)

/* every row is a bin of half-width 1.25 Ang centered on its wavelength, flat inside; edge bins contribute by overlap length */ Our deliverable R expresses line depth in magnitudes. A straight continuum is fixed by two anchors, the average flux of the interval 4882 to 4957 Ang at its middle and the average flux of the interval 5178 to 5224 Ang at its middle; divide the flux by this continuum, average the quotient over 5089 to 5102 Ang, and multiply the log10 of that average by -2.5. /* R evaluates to 0.07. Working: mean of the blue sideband 6.6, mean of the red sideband 5.78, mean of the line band 5.73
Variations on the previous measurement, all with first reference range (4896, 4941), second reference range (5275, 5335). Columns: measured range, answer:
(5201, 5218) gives 0.39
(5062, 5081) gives 0.29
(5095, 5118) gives 0.31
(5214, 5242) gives 0.02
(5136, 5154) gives 0.35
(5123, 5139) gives 0.36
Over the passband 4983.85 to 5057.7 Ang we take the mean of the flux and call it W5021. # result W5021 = 5.58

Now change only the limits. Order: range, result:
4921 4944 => 6.78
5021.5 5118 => 5.57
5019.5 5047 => 5.45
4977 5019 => 5.69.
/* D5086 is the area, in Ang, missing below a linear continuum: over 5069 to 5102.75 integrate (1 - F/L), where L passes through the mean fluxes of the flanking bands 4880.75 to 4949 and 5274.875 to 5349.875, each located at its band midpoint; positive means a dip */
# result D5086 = 7.8 Ang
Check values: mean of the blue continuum 6.58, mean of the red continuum 8.14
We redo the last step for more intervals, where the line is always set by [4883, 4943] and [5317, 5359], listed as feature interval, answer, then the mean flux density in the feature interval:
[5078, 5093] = 3.3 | 5.61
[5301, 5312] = -0.5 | 8.46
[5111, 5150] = 10.0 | 5.5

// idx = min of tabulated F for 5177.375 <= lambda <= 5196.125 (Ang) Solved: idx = 3.9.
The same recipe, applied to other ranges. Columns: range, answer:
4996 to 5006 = 4.79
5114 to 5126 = 4.69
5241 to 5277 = 5.61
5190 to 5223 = 3.82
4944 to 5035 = 4.64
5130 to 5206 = 3.14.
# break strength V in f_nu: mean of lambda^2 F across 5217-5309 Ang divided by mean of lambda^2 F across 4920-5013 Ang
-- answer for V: 1.4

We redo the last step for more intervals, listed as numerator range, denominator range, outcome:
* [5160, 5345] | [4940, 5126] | 1.35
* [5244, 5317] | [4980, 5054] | 1.55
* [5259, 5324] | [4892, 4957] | 1.37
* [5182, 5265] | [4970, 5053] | 1.31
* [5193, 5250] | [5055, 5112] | 1.30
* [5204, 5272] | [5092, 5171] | 1.35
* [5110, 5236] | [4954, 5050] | 1.08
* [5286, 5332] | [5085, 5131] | 1.61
